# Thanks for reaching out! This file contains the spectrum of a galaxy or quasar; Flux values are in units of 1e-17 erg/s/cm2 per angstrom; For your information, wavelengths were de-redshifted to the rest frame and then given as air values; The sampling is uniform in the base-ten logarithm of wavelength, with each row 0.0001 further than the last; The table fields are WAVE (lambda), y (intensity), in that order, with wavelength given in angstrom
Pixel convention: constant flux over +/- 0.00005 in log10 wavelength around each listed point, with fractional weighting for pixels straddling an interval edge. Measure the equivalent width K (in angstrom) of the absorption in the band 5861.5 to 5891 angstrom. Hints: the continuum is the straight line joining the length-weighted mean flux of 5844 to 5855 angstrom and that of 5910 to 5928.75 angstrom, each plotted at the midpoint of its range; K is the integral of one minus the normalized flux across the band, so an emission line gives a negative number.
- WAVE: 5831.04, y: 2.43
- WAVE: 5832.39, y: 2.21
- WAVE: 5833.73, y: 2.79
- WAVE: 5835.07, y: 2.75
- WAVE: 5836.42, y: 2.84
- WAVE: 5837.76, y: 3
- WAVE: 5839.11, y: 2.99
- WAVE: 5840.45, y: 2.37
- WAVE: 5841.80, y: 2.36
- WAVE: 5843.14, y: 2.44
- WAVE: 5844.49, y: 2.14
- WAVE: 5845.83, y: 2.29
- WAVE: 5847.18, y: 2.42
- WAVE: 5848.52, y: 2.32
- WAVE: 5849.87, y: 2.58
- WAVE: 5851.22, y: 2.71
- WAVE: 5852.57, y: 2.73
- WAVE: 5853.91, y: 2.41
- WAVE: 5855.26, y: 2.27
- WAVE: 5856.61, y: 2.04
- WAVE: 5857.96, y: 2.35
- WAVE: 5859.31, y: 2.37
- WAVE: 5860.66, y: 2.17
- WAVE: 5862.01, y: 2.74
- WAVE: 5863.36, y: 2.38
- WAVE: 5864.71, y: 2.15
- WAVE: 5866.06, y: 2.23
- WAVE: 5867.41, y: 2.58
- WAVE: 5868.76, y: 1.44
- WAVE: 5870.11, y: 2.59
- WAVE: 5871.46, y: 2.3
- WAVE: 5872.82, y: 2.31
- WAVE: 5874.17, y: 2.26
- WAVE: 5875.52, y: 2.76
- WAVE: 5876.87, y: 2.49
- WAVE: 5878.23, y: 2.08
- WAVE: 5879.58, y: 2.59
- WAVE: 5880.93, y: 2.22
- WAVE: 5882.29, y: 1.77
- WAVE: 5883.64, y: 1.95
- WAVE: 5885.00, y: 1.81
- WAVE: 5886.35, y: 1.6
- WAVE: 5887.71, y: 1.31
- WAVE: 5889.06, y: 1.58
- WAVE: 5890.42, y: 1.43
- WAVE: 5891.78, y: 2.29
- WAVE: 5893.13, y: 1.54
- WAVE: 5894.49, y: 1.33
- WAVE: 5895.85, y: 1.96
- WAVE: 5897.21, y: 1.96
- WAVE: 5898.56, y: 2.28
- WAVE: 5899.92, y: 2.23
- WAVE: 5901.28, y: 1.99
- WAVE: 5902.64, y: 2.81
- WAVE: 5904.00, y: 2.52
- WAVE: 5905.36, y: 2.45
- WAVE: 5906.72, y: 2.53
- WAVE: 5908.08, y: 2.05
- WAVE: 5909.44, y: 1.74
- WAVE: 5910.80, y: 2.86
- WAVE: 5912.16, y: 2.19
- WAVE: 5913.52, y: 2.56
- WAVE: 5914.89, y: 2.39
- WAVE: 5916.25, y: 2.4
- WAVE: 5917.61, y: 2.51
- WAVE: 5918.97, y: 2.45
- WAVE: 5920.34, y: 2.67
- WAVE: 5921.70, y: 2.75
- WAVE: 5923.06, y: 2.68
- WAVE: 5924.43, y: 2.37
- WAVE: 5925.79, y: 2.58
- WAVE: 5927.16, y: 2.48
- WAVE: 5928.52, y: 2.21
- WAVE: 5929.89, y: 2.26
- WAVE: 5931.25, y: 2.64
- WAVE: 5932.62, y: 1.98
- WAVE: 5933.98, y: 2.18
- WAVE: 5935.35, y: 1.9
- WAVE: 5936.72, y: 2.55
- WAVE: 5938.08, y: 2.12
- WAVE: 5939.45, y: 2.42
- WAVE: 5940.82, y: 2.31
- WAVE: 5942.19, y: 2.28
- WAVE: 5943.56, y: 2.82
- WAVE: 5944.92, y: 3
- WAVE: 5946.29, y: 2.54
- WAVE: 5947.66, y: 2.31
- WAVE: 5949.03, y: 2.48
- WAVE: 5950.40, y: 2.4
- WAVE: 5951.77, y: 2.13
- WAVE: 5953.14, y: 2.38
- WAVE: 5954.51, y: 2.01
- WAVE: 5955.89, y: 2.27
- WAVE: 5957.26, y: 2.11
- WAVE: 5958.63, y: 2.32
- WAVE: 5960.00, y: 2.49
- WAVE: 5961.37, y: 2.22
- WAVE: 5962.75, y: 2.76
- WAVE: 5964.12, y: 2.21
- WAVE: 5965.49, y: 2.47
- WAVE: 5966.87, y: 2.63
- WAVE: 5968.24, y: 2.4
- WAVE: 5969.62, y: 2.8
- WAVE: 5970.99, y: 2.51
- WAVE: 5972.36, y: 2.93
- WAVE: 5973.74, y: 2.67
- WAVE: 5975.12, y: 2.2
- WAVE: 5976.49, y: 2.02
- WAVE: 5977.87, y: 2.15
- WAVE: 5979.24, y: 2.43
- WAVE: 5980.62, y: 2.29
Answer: 4.3 angstrom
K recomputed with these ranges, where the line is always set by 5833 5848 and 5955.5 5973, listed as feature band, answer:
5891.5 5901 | 2.3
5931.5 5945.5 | 0.8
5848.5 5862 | 0.8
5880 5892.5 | 3.7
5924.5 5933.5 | 0.5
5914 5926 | -0.1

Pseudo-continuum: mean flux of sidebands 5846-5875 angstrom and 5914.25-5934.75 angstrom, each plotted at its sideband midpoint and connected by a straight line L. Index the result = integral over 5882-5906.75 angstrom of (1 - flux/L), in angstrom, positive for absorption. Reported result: 4.57 angstrom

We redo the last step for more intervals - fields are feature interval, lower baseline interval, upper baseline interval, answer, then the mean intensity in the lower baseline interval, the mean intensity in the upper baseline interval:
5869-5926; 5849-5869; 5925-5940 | 3.0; 2.36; 2.3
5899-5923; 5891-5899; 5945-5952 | -4.4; 1.88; 2.44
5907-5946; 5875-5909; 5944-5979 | -3.0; 2.06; 2.42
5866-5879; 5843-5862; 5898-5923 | 0.5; 2.38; 2.42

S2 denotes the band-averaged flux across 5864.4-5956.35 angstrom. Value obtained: 2.25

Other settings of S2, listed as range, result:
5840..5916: 2.22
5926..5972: 2.39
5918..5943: 2.38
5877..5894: 1.86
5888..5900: 1.81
